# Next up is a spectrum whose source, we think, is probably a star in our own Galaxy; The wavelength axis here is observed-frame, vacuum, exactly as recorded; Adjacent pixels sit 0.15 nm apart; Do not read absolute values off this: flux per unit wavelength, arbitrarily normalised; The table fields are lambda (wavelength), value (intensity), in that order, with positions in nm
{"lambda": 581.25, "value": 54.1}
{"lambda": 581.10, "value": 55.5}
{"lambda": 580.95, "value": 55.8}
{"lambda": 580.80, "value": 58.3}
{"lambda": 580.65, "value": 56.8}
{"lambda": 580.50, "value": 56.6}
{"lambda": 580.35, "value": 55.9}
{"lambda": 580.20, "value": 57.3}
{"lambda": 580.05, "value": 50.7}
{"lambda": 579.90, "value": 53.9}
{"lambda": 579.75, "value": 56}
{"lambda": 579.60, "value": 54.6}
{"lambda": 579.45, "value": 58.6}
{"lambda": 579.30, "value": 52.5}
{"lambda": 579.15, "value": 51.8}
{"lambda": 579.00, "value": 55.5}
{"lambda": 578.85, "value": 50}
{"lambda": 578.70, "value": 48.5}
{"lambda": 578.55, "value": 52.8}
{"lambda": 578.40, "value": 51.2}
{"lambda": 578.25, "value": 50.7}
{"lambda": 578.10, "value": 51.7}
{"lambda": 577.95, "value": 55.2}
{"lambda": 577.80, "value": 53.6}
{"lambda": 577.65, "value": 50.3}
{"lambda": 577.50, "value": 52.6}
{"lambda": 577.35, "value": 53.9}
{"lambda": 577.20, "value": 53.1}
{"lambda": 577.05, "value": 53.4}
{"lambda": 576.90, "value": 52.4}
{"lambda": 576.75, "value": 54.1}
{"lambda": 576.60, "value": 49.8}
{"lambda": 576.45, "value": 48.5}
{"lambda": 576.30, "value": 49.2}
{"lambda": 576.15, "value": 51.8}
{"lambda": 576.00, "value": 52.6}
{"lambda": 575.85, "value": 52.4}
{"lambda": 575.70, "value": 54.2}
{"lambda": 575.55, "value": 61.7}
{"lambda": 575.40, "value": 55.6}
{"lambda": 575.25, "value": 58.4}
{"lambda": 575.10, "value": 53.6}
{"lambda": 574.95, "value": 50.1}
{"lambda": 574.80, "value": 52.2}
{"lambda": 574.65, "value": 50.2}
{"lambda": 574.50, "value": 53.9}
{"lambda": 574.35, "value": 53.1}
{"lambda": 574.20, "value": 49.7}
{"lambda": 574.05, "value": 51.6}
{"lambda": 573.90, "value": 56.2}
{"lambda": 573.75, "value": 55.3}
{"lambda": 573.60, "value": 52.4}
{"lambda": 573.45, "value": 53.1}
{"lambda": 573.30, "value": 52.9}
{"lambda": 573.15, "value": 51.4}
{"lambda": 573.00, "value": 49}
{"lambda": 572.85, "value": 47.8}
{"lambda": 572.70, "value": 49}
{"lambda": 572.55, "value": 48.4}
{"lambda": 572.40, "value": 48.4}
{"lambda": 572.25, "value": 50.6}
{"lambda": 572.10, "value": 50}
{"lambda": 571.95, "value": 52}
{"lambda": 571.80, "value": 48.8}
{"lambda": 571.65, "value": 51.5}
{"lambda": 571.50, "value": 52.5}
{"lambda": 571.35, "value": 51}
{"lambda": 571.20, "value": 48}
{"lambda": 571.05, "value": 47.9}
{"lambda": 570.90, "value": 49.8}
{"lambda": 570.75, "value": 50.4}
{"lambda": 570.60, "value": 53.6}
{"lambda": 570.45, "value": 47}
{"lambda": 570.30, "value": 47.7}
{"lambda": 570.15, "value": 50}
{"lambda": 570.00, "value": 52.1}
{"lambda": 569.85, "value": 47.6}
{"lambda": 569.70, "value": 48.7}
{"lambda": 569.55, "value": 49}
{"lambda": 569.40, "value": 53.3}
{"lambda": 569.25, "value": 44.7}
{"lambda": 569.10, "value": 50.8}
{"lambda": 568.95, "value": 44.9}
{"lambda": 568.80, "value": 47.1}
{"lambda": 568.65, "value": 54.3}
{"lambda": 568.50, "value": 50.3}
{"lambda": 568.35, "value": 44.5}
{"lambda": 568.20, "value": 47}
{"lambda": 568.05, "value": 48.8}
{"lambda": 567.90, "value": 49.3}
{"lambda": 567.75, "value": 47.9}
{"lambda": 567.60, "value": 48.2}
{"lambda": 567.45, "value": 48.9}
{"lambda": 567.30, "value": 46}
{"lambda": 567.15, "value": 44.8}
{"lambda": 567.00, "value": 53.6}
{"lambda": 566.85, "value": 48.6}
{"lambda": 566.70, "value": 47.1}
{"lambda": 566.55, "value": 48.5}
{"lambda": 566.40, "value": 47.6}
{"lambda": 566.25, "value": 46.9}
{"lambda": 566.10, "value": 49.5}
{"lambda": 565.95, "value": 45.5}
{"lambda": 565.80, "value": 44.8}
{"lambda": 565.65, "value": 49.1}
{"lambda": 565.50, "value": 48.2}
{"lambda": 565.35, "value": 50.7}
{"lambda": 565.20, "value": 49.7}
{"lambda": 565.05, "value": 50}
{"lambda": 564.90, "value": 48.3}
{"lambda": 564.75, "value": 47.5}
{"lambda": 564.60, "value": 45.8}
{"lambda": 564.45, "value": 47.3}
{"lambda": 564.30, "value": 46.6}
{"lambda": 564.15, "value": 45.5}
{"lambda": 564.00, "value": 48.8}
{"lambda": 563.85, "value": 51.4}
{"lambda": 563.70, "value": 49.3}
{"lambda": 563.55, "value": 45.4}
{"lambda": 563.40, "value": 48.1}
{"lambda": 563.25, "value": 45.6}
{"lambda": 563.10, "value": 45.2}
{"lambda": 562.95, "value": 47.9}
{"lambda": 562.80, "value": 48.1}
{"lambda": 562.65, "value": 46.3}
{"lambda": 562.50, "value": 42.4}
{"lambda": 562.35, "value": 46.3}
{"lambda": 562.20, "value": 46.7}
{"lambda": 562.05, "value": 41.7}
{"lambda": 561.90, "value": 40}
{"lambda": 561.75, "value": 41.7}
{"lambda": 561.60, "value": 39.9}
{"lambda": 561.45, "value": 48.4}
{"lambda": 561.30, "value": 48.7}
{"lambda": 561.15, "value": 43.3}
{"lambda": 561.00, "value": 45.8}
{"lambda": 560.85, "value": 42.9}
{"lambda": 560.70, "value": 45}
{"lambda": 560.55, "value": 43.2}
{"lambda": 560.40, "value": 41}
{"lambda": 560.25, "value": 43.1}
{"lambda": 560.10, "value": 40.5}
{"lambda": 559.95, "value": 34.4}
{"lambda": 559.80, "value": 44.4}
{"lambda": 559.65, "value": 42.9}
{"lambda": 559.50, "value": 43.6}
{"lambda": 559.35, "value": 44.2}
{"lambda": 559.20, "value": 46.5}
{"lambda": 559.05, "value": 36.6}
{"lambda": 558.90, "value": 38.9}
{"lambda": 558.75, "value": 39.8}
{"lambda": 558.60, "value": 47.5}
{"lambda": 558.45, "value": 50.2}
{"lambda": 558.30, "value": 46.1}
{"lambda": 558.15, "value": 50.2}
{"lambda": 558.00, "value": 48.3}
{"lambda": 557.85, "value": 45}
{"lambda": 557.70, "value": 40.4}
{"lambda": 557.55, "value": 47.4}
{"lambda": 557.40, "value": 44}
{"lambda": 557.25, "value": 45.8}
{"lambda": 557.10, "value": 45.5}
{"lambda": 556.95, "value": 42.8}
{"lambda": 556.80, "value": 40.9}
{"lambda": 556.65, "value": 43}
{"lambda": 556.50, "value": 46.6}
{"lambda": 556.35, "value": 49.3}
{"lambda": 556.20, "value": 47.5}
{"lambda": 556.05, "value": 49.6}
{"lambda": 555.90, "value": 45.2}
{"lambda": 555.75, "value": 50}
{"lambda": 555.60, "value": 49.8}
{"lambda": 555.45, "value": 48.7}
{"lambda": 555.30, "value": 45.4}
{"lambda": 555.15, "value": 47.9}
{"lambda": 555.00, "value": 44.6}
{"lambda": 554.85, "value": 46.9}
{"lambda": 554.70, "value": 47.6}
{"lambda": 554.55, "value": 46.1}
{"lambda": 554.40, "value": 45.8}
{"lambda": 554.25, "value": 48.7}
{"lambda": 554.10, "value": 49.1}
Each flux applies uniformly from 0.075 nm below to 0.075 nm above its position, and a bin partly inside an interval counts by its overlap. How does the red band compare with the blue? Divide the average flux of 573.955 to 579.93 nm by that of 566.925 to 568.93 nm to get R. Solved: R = 1.1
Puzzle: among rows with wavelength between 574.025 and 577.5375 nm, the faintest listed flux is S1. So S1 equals 48.5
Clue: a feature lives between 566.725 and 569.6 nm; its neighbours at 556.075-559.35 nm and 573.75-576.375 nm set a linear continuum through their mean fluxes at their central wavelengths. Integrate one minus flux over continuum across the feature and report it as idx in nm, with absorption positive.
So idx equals 0.09 nm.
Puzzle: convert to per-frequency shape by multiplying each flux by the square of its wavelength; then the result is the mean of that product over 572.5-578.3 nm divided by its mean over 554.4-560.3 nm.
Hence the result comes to 1.24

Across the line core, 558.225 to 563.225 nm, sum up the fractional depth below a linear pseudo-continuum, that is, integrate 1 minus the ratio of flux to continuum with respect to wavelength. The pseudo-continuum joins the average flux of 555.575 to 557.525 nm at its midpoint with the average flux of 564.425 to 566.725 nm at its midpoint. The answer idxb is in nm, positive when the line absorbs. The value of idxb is 0.34 nm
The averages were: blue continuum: 46.1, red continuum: 47.9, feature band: 43.8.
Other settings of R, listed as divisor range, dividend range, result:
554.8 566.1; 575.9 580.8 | 1.16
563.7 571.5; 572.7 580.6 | 1.09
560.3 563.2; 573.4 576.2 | 1.21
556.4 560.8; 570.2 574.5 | 1.16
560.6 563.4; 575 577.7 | 1.19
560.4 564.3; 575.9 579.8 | 1.15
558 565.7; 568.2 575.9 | 1.12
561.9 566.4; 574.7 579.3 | 1.12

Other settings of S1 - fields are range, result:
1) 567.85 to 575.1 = 44.5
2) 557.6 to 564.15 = 34.4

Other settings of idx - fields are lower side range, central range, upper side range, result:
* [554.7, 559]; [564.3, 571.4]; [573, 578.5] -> 0.20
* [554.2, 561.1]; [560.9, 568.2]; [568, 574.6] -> 0.09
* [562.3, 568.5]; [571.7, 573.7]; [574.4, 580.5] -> 0.02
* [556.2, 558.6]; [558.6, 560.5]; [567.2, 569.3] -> 0.19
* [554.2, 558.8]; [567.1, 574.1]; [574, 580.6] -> 0.17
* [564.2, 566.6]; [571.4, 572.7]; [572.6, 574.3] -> 0.02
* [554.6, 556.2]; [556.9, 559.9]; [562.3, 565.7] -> 0.20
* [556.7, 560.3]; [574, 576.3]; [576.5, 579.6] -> -0.09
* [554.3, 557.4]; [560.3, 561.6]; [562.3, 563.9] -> 0.06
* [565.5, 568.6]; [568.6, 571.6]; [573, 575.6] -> 0.04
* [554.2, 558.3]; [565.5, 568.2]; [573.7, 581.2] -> 0.11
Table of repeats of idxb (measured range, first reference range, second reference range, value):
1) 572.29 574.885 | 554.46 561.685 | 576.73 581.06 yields 0.003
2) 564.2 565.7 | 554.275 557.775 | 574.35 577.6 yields 0.030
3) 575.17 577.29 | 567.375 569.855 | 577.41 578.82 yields -0.092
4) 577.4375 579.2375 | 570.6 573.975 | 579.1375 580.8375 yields 0.078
